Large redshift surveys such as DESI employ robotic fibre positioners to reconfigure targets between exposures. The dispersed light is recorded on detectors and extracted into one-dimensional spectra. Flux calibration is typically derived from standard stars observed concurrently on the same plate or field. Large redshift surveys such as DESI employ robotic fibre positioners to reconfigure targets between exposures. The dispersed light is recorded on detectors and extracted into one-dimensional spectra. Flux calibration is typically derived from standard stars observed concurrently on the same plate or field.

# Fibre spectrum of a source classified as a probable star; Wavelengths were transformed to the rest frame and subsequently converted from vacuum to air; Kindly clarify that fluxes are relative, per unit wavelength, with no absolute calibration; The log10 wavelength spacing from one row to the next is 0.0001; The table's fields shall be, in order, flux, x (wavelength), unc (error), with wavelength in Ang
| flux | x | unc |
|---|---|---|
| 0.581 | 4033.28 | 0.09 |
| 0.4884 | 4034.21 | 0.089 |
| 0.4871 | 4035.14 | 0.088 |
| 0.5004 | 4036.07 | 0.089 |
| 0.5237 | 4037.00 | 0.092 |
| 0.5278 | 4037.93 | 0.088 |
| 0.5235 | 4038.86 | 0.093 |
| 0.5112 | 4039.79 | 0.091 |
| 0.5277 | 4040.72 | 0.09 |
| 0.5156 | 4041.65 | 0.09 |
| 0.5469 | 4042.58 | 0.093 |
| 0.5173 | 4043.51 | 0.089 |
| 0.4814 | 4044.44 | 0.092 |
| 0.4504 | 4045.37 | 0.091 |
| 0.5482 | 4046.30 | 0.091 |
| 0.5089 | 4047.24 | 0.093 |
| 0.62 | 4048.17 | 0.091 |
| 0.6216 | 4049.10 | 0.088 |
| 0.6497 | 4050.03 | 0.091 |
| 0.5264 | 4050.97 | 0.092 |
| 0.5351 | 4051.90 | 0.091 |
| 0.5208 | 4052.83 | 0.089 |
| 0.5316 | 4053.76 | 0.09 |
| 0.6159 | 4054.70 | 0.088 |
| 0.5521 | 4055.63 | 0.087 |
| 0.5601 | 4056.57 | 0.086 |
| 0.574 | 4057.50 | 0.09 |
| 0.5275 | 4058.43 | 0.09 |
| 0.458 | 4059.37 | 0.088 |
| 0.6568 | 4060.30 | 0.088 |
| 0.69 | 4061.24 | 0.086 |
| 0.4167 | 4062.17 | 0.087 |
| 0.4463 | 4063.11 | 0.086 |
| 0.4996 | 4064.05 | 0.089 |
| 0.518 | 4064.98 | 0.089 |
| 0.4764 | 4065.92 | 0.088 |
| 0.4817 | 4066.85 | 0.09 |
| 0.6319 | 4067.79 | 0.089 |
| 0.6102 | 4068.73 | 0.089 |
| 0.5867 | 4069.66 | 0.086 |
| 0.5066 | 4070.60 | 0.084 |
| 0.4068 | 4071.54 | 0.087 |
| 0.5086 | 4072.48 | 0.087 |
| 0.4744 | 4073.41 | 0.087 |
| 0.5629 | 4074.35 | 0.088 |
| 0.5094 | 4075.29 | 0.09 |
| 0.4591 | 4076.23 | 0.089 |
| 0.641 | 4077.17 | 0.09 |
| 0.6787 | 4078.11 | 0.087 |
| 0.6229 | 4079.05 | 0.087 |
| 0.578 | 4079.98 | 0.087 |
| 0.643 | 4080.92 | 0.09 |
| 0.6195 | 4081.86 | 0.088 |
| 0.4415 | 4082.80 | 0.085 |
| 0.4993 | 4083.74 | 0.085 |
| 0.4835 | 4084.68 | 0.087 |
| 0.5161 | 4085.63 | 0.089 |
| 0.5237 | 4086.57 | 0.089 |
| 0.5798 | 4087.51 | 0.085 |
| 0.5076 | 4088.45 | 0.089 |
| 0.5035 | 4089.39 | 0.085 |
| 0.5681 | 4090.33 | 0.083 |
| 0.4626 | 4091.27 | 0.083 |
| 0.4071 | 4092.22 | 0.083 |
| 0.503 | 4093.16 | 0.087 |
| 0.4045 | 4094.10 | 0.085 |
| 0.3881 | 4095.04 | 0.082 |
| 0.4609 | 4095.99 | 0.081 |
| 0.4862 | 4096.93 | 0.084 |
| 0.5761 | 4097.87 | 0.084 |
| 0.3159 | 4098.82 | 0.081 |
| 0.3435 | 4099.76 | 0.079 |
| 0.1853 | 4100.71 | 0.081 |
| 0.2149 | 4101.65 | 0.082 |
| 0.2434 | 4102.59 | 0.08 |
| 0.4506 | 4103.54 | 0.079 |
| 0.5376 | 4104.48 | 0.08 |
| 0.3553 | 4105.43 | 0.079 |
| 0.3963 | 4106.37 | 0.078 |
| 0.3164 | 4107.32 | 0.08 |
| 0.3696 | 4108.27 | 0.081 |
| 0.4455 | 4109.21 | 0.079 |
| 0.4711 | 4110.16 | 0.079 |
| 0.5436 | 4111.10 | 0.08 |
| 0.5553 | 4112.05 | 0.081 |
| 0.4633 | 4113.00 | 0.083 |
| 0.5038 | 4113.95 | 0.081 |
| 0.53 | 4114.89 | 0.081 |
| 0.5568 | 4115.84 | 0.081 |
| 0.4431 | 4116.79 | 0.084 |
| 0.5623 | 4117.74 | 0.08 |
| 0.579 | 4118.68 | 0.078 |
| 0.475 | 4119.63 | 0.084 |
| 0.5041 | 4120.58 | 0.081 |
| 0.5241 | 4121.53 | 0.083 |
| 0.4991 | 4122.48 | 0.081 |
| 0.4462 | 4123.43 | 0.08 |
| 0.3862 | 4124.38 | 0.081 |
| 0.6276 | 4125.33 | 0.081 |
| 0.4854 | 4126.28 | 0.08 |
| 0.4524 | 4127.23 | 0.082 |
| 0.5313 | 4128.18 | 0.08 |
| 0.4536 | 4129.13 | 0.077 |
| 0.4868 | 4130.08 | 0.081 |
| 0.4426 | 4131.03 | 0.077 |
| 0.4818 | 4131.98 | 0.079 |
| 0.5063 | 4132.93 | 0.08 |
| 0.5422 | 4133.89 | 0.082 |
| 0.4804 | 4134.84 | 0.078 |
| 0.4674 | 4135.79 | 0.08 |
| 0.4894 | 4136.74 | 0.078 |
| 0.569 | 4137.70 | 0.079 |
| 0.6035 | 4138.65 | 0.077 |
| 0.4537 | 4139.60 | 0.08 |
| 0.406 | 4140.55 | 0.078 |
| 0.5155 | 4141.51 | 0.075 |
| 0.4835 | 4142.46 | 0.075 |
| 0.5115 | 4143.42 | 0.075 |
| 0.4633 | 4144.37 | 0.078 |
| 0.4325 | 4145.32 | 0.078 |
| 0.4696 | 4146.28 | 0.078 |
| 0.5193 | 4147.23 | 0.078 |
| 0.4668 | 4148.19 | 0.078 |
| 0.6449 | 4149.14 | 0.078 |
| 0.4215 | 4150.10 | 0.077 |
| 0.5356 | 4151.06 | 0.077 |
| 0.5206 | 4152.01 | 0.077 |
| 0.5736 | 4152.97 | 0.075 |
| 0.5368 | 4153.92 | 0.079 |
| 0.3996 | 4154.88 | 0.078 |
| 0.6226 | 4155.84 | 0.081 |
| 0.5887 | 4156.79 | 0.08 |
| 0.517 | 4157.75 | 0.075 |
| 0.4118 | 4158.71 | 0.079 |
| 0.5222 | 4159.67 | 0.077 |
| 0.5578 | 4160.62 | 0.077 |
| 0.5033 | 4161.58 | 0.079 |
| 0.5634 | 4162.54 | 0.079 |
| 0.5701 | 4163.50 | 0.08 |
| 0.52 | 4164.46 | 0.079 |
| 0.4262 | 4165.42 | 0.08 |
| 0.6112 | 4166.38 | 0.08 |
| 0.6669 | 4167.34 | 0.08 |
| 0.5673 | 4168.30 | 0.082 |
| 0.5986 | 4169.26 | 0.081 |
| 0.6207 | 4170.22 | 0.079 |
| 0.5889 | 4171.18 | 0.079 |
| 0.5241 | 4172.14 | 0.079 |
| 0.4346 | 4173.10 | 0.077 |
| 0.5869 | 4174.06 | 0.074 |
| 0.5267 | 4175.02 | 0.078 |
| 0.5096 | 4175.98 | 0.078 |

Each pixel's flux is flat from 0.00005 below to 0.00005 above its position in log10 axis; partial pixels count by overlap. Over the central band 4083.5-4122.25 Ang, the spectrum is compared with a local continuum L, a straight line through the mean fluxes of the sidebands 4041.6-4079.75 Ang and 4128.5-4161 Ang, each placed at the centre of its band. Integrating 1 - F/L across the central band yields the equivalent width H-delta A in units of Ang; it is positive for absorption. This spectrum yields 4.8 Ang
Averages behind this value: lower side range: 0.543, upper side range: 0.503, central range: 0.457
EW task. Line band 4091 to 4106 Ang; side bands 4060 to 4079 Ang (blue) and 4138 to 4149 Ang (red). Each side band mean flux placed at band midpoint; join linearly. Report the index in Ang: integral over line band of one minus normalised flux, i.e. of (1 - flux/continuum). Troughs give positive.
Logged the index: 3.61 Ang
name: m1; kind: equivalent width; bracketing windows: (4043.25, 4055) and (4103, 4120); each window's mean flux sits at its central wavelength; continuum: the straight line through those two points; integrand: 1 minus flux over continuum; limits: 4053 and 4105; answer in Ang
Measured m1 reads 1.2 Ang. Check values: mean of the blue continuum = 0.548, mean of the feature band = 0.502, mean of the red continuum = 0.474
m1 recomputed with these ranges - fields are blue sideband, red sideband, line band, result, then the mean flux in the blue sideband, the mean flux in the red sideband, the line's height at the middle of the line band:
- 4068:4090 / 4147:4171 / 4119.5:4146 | 2.5 Ang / 0.543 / 0.54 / 0.541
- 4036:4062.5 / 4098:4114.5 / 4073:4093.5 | -3.5 Ang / 0.544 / 0.399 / 0.458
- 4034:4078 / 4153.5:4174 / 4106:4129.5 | 2.3 Ang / 0.534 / 0.541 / 0.538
